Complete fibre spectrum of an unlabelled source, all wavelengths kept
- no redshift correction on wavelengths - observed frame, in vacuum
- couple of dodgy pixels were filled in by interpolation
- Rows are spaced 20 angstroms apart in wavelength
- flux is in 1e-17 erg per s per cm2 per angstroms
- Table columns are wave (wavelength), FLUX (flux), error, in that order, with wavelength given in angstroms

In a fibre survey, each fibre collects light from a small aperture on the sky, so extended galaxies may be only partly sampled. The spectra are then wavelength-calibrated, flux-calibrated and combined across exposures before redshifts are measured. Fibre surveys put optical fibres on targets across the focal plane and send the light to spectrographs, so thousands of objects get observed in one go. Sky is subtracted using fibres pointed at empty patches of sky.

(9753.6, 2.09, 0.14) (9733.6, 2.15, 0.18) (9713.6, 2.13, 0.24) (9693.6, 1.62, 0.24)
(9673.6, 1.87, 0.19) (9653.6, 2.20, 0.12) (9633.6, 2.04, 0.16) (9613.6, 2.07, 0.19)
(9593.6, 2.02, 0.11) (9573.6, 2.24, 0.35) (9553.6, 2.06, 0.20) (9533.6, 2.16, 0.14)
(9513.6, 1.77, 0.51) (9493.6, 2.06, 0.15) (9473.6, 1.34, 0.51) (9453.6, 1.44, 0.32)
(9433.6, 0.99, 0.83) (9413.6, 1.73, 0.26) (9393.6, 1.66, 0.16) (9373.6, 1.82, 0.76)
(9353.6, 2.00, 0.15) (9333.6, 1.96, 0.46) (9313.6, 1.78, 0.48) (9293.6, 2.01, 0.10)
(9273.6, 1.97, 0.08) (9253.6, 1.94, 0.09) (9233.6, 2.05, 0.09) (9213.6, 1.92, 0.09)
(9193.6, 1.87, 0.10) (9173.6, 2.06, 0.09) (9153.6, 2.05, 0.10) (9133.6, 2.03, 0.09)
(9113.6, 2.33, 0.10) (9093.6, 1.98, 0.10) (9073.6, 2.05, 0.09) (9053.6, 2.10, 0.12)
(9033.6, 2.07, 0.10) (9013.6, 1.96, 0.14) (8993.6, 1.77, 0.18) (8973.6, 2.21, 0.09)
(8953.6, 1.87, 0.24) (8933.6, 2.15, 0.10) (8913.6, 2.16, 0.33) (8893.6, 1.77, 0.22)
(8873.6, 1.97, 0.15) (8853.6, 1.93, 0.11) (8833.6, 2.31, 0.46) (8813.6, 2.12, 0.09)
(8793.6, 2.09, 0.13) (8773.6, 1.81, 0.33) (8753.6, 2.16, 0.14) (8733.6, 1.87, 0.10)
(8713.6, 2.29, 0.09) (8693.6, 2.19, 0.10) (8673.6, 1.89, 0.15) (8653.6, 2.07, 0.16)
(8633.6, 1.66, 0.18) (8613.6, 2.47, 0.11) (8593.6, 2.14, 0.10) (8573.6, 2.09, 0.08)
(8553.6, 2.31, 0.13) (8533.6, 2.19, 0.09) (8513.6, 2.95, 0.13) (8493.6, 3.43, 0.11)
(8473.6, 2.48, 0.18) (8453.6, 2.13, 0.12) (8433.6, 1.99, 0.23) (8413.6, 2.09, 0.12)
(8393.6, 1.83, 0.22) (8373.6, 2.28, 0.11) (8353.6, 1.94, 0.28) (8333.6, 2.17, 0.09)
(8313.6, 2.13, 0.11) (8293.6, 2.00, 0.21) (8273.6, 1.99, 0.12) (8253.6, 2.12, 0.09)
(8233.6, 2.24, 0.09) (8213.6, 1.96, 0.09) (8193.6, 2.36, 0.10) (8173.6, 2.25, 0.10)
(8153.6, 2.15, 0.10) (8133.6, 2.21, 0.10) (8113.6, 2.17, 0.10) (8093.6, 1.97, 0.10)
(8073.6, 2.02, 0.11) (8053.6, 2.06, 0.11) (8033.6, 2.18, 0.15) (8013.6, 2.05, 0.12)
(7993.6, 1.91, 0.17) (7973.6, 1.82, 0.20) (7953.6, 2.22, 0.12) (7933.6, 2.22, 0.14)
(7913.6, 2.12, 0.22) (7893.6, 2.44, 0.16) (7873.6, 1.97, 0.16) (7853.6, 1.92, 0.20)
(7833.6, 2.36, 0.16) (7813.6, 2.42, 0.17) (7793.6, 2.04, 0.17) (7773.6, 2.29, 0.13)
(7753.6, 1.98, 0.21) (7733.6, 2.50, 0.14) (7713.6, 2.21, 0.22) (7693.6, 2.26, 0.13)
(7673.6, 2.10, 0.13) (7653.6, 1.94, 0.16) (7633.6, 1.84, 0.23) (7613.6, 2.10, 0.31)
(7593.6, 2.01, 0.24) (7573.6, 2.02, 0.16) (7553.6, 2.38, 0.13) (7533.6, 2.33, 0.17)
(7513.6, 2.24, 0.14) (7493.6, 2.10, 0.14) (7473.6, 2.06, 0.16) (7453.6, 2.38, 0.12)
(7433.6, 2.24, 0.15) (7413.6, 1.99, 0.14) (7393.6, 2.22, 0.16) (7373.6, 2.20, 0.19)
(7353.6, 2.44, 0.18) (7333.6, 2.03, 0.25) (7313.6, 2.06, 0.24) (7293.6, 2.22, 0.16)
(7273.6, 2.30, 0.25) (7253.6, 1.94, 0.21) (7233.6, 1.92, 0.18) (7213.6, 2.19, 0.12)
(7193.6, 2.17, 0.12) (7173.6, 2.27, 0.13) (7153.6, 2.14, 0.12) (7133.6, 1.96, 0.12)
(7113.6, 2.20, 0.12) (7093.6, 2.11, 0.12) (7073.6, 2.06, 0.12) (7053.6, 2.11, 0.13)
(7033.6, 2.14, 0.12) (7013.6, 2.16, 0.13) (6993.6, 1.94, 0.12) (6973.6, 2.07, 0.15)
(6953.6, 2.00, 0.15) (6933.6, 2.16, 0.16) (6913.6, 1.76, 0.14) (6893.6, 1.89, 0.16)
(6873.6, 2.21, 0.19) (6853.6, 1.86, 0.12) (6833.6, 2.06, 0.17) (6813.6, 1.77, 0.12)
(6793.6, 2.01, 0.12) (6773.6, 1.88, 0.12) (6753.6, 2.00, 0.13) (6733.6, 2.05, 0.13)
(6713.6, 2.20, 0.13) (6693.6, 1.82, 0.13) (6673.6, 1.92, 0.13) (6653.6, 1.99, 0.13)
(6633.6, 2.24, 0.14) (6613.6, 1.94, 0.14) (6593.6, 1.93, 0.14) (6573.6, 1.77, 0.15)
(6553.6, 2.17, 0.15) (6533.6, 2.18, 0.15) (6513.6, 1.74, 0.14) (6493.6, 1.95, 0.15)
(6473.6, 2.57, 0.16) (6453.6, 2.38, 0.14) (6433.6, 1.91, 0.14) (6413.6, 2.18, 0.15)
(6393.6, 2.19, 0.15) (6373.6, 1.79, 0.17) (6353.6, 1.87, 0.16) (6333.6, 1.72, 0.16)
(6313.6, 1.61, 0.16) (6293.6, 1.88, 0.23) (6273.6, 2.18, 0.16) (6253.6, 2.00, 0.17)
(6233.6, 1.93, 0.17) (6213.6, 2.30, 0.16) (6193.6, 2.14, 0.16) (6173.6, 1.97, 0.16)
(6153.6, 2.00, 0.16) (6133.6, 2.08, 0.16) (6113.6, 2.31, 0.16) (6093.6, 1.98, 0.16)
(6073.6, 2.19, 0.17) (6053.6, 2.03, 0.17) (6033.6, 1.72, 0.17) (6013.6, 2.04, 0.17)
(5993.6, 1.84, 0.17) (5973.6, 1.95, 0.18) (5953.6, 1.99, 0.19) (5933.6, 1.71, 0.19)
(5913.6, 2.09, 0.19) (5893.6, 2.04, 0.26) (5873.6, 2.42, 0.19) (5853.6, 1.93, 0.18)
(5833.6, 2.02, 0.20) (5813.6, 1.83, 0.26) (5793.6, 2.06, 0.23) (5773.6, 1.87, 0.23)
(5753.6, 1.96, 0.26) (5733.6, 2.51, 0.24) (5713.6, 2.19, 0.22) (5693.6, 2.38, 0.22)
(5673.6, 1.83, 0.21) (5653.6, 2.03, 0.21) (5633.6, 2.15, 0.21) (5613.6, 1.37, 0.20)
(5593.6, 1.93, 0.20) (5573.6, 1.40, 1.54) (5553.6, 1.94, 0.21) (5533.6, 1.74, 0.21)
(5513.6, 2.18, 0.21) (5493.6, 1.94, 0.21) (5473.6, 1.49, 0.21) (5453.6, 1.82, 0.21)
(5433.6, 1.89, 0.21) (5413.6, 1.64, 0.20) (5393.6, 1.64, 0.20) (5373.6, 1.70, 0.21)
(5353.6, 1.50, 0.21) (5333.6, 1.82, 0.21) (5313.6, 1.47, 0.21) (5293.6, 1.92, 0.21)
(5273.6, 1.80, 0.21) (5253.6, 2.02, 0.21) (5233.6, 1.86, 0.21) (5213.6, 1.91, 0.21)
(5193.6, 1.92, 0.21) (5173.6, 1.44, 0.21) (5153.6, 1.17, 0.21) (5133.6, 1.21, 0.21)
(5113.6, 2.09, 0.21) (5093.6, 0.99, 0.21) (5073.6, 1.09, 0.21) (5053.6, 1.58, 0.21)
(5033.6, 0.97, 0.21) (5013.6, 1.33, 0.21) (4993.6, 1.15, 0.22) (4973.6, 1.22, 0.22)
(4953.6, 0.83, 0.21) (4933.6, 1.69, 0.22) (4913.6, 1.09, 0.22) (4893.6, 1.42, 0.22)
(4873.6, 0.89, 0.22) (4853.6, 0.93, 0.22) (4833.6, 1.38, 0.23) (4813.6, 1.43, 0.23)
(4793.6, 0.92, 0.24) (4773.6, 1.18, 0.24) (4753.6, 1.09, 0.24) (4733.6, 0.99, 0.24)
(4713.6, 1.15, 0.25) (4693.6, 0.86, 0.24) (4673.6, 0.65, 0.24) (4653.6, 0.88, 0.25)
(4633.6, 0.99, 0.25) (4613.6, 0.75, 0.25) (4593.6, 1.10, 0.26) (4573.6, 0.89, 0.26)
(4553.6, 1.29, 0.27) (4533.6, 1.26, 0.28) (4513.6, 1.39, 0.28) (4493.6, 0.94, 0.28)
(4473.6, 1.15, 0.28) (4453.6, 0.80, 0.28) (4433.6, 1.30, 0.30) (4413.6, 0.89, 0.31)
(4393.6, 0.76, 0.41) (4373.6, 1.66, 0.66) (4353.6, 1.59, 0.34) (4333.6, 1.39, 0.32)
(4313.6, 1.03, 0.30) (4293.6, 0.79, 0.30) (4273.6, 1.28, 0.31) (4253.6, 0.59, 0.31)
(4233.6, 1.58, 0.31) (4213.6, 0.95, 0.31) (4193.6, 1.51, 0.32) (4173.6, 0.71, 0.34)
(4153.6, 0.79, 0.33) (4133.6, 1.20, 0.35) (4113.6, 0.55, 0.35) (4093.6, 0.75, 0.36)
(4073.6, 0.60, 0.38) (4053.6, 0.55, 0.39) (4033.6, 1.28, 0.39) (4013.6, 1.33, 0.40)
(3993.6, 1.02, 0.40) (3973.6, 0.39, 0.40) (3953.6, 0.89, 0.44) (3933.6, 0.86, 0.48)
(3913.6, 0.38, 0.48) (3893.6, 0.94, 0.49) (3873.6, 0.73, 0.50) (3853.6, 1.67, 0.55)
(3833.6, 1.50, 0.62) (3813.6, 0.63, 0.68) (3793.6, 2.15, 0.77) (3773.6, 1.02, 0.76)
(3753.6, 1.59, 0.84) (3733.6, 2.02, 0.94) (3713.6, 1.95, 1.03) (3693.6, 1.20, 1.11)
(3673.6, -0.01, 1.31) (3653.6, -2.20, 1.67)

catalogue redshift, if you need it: 0.29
